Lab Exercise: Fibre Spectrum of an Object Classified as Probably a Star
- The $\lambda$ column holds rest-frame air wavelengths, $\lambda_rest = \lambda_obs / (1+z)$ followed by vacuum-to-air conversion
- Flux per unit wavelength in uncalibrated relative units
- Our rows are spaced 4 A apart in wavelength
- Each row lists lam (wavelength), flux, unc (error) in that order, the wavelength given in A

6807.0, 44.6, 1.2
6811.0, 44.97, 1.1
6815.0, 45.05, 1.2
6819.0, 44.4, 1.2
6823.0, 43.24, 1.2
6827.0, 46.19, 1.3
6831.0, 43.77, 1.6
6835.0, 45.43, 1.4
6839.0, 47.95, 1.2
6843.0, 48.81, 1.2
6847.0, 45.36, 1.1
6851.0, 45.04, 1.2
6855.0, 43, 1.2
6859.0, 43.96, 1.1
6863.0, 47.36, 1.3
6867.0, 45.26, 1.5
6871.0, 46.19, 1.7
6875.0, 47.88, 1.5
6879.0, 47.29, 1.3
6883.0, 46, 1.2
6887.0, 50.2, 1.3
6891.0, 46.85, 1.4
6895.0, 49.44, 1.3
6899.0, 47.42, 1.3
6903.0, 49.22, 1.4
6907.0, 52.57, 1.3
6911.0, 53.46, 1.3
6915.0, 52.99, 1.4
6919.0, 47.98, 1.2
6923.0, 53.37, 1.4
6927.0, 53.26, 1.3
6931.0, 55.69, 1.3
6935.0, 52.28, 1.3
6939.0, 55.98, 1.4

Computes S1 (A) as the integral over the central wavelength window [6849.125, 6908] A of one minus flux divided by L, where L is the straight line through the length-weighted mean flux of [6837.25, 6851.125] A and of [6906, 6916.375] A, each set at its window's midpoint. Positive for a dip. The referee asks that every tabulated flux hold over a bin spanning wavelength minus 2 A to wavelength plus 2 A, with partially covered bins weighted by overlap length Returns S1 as 3.6 A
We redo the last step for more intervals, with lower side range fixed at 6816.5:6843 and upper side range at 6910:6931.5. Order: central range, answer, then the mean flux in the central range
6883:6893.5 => 0.40 A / 48.1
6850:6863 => 0.85 A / 44.4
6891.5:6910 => 0.49 A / 49.6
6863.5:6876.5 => 0.56 A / 46.5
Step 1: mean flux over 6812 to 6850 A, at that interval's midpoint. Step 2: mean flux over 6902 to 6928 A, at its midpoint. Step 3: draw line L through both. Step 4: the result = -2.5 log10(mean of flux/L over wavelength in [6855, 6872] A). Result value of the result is 0.06 mag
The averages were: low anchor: 45.5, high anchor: 51.9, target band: 45.3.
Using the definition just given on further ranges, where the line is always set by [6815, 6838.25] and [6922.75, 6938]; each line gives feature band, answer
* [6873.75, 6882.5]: 0.05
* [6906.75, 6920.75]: 0.01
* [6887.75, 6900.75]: 0.06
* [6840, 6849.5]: -0.02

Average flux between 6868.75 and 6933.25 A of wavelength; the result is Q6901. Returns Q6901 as 50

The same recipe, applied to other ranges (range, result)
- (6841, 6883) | 46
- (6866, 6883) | 46.7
